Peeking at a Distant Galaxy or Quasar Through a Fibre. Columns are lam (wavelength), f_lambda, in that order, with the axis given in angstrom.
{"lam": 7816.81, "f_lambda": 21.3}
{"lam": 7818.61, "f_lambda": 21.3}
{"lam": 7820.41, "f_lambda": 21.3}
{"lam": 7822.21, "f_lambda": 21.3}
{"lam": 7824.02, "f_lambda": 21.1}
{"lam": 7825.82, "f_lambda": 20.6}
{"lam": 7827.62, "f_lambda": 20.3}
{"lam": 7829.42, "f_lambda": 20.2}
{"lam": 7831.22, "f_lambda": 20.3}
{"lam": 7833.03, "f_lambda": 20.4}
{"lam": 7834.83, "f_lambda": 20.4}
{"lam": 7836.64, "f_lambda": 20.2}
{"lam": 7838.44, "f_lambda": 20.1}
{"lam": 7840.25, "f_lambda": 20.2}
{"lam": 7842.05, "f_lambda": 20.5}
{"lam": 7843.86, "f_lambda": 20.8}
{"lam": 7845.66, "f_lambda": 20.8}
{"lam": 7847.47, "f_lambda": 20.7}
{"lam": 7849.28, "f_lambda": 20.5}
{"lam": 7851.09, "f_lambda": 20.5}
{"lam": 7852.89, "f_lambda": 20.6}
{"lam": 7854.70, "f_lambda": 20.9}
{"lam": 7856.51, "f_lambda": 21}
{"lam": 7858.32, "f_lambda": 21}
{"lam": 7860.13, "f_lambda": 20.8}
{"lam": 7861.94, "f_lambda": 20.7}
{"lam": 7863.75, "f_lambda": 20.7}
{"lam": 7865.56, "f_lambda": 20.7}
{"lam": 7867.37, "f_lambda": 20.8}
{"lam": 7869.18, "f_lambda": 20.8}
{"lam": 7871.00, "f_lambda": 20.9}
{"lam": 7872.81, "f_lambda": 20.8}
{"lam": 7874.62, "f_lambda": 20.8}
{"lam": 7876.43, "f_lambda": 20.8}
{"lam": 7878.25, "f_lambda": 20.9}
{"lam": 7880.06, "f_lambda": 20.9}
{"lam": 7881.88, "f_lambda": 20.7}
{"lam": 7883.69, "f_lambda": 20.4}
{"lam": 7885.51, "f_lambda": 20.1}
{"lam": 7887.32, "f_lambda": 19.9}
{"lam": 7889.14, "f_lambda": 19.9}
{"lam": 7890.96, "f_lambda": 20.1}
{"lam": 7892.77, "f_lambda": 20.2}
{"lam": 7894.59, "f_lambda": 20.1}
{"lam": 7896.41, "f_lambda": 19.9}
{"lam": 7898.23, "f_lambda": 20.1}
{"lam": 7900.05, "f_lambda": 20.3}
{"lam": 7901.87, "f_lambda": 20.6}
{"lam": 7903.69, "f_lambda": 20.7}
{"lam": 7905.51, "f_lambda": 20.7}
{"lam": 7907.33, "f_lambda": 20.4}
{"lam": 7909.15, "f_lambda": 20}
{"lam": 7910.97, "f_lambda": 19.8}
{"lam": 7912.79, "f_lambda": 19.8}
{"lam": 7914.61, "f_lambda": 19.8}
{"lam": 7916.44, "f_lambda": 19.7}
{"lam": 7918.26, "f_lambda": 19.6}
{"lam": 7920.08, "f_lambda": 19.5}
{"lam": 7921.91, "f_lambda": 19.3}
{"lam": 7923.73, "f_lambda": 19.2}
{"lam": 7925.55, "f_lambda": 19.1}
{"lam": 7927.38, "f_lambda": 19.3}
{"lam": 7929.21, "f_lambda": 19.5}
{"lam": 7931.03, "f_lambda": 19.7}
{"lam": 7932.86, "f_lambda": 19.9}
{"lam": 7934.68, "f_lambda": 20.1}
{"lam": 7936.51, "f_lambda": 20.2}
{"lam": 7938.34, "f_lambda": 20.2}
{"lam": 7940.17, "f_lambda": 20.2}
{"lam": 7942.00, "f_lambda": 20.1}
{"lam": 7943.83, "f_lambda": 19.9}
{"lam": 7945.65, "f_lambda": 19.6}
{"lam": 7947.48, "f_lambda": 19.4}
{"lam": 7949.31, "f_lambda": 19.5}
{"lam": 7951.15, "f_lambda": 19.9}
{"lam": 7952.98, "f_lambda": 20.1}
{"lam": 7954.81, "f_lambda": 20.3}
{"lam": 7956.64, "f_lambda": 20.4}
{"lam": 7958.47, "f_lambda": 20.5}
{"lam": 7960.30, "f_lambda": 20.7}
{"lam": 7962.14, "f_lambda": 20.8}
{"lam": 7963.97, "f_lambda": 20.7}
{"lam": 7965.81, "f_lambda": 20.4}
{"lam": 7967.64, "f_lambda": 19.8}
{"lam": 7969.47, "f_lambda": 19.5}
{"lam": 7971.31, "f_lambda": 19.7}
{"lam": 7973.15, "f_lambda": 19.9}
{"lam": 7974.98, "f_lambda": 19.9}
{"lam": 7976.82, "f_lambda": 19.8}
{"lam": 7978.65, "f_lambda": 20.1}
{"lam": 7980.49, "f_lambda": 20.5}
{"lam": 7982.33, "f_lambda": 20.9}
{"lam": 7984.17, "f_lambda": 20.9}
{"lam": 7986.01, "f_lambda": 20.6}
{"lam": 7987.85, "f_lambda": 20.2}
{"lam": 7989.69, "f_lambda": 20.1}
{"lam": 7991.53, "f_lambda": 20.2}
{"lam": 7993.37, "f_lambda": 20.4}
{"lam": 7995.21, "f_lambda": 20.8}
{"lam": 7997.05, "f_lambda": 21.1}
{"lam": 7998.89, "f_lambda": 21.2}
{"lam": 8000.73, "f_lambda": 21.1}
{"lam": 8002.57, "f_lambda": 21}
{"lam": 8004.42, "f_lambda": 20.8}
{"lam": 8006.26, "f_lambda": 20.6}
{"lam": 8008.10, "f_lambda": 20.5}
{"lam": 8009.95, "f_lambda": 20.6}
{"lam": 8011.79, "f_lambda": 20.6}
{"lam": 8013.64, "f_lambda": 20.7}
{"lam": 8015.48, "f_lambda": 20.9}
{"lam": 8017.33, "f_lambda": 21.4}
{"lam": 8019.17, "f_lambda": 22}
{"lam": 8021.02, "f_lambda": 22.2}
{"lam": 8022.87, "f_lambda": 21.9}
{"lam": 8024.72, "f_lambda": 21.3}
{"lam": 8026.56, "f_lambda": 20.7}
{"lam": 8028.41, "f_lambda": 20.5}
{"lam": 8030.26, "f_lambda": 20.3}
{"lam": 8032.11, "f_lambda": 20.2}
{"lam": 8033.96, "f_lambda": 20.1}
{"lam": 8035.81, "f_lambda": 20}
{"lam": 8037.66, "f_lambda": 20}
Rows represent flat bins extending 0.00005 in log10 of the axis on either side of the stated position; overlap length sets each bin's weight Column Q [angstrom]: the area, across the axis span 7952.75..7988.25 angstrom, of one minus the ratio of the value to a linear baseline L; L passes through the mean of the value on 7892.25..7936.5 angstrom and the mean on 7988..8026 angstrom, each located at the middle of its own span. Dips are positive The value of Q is 0.4 angstrom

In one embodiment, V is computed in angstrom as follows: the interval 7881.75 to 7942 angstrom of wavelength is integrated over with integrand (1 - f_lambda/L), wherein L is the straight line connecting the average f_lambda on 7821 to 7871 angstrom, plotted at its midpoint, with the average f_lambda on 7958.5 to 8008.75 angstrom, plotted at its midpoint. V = 1.7 angstrom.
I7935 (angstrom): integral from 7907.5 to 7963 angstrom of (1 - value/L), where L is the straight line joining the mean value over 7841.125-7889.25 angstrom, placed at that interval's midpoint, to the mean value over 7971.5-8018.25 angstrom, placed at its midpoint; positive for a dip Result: 2.01 angstrom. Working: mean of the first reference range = 20.7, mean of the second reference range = 20.6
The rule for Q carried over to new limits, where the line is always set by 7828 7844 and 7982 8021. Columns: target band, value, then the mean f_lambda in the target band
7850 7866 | -0.30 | 20.8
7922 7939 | 0.78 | 19.7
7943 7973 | 0.90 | 20.1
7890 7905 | 0.18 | 20.3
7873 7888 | -0.10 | 20.6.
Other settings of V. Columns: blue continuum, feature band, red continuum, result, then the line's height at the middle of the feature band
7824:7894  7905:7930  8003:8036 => 1.2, 20.7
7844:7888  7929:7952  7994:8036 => 1.0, 20.8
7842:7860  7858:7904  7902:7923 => -0.3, 20.4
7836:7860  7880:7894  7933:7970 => 0.1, 20.4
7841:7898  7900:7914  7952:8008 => 0.2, 20.5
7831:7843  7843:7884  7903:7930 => -1.3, 20.1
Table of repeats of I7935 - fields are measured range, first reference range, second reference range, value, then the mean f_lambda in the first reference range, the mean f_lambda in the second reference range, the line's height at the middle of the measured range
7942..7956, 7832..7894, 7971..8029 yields 0.6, 20.6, 20.7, 20.7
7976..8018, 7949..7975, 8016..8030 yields 0.4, 20.2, 21.4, 20.8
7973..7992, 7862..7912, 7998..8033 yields 0.5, 20.4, 21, 20.8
